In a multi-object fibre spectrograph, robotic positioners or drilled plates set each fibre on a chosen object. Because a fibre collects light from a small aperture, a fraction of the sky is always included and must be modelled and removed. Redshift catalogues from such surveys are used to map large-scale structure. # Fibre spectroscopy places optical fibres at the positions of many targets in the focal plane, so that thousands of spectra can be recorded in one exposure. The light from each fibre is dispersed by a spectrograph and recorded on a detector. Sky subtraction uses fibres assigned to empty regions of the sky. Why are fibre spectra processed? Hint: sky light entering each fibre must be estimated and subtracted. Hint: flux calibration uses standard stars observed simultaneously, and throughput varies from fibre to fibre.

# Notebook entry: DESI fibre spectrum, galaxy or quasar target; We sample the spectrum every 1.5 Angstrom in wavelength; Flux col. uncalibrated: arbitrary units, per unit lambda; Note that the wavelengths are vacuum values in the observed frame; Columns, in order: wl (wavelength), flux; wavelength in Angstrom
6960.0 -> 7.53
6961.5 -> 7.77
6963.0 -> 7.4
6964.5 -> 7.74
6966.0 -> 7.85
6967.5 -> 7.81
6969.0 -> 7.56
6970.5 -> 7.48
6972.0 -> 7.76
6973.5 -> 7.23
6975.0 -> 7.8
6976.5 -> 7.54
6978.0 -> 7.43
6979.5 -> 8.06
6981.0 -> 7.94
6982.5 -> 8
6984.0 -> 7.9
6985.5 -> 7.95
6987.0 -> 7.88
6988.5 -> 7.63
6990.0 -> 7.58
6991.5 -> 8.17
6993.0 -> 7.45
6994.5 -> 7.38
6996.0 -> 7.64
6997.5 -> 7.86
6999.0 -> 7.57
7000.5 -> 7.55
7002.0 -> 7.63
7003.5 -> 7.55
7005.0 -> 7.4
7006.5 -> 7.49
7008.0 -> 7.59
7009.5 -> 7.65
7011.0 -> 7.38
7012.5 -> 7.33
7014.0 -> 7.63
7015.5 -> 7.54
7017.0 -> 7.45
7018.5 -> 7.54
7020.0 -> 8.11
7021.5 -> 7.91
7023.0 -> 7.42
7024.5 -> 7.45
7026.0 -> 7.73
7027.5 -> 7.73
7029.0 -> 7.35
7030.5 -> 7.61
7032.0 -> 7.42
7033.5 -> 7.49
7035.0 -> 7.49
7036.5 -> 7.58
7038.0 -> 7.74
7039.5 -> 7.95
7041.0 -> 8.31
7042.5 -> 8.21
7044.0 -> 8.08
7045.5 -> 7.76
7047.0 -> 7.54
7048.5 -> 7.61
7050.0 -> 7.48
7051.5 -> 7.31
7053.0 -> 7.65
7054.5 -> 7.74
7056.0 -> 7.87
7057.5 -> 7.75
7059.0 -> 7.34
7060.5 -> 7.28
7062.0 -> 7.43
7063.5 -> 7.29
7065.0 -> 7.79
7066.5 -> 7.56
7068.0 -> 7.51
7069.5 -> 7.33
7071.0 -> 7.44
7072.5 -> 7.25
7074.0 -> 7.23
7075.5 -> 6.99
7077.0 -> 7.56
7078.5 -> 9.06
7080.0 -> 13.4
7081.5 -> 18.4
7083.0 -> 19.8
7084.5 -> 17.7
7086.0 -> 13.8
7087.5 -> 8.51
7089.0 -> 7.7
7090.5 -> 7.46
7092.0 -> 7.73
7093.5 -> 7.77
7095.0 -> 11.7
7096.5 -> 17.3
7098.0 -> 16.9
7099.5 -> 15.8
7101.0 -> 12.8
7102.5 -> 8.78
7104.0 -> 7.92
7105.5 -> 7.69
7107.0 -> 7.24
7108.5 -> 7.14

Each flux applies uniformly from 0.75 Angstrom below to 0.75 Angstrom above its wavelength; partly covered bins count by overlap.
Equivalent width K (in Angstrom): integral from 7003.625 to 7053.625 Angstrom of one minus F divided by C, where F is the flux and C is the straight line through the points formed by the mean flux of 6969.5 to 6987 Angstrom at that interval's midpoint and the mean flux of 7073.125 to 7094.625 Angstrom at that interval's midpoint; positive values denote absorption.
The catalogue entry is 8.71 Angstrom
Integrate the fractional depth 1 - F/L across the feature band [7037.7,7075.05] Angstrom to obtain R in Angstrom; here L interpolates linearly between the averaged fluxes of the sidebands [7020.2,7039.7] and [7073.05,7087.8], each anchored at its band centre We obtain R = 8.7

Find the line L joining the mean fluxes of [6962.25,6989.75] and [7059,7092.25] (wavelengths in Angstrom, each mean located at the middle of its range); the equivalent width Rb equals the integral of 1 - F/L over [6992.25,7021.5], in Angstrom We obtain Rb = 2.6 Angstrom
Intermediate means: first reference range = 7.72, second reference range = 9.62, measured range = 7.57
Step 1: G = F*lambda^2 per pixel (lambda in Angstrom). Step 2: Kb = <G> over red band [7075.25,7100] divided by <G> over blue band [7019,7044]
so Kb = 1.6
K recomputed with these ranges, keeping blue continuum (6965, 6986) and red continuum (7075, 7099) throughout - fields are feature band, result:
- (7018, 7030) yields 2.4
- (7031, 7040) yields 2.2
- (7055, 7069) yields 4.5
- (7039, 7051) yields 3.0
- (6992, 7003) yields 1.3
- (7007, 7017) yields 1.8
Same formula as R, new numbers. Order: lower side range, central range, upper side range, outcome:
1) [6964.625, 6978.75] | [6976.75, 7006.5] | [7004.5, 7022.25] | -0.41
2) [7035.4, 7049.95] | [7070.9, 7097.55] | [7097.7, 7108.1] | -3.53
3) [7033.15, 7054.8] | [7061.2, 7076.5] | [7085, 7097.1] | 2.87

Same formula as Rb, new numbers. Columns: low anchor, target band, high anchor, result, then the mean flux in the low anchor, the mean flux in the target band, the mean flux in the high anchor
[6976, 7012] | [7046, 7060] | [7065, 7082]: 1.6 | 7.67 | 7.59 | 8.87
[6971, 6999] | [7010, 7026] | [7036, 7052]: 0.4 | 7.73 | 7.58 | 7.79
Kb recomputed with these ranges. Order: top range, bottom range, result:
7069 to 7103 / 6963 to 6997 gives 1.51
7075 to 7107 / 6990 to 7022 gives 1.56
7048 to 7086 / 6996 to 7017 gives 1.24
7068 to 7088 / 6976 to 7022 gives 1.47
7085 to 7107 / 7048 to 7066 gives 1.45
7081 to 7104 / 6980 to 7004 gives 1.67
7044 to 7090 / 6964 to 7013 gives 1.21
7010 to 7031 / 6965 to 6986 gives 0.99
